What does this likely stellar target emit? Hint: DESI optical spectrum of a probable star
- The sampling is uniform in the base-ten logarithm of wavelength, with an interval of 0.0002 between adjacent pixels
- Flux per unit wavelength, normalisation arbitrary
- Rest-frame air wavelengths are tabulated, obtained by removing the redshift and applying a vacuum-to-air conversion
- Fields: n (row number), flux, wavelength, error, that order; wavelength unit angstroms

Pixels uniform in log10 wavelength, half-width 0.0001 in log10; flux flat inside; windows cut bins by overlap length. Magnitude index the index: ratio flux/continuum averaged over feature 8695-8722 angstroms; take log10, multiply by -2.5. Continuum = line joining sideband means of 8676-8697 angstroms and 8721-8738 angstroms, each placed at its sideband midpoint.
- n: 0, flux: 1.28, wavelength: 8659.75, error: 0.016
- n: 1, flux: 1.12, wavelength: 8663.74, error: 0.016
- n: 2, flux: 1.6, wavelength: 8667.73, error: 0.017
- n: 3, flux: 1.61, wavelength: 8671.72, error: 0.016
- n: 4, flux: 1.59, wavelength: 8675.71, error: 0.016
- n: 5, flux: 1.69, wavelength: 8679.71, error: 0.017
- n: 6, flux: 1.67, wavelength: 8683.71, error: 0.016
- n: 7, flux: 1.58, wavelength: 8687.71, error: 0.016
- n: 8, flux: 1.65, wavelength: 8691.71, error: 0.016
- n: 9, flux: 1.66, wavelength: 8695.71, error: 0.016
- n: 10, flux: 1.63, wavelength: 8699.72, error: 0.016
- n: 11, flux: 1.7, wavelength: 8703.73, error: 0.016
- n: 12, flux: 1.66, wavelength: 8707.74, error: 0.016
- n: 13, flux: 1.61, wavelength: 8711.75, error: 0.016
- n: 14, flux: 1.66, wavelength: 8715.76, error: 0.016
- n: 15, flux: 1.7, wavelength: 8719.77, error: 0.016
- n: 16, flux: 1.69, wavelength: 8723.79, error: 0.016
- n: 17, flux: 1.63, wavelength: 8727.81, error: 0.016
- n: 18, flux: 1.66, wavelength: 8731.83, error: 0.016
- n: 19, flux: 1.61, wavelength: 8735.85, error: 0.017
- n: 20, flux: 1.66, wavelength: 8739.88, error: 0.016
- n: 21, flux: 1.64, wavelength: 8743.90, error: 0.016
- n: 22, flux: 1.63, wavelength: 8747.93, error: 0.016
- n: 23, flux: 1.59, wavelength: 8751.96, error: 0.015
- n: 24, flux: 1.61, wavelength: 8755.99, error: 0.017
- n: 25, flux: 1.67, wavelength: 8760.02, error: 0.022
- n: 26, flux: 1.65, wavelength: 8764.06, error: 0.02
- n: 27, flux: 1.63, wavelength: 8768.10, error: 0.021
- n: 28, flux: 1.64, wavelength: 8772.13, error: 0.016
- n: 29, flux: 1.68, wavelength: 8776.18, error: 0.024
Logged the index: -0.009 mag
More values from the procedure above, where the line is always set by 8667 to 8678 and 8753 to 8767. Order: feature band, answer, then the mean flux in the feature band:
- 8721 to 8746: -0.015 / 1.65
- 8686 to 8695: -0.009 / 1.62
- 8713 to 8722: -0.036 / 1.68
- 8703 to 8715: -0.023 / 1.65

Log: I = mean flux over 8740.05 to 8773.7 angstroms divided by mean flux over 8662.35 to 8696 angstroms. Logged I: 1.0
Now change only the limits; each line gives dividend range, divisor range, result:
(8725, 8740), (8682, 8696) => 1.00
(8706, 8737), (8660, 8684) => 1.09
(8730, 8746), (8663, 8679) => 1.08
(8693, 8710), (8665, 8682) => 1.04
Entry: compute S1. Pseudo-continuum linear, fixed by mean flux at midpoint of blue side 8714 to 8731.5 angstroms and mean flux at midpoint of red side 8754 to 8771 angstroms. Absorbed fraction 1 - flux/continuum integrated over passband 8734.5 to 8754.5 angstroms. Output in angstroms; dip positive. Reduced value 0.3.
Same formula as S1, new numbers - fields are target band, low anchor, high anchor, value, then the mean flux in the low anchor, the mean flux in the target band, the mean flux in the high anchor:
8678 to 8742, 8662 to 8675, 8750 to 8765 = -4.7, 1.47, 1.65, 1.63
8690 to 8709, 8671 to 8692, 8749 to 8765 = -0.3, 1.63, 1.66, 1.63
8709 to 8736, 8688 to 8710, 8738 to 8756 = -0.2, 1.65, 1.65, 1.63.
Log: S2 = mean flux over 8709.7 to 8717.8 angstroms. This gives 1.64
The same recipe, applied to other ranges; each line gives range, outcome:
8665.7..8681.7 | 1.62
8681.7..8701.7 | 1.64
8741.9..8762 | 1.63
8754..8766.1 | 1.64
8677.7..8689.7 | 1.65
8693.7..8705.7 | 1.66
